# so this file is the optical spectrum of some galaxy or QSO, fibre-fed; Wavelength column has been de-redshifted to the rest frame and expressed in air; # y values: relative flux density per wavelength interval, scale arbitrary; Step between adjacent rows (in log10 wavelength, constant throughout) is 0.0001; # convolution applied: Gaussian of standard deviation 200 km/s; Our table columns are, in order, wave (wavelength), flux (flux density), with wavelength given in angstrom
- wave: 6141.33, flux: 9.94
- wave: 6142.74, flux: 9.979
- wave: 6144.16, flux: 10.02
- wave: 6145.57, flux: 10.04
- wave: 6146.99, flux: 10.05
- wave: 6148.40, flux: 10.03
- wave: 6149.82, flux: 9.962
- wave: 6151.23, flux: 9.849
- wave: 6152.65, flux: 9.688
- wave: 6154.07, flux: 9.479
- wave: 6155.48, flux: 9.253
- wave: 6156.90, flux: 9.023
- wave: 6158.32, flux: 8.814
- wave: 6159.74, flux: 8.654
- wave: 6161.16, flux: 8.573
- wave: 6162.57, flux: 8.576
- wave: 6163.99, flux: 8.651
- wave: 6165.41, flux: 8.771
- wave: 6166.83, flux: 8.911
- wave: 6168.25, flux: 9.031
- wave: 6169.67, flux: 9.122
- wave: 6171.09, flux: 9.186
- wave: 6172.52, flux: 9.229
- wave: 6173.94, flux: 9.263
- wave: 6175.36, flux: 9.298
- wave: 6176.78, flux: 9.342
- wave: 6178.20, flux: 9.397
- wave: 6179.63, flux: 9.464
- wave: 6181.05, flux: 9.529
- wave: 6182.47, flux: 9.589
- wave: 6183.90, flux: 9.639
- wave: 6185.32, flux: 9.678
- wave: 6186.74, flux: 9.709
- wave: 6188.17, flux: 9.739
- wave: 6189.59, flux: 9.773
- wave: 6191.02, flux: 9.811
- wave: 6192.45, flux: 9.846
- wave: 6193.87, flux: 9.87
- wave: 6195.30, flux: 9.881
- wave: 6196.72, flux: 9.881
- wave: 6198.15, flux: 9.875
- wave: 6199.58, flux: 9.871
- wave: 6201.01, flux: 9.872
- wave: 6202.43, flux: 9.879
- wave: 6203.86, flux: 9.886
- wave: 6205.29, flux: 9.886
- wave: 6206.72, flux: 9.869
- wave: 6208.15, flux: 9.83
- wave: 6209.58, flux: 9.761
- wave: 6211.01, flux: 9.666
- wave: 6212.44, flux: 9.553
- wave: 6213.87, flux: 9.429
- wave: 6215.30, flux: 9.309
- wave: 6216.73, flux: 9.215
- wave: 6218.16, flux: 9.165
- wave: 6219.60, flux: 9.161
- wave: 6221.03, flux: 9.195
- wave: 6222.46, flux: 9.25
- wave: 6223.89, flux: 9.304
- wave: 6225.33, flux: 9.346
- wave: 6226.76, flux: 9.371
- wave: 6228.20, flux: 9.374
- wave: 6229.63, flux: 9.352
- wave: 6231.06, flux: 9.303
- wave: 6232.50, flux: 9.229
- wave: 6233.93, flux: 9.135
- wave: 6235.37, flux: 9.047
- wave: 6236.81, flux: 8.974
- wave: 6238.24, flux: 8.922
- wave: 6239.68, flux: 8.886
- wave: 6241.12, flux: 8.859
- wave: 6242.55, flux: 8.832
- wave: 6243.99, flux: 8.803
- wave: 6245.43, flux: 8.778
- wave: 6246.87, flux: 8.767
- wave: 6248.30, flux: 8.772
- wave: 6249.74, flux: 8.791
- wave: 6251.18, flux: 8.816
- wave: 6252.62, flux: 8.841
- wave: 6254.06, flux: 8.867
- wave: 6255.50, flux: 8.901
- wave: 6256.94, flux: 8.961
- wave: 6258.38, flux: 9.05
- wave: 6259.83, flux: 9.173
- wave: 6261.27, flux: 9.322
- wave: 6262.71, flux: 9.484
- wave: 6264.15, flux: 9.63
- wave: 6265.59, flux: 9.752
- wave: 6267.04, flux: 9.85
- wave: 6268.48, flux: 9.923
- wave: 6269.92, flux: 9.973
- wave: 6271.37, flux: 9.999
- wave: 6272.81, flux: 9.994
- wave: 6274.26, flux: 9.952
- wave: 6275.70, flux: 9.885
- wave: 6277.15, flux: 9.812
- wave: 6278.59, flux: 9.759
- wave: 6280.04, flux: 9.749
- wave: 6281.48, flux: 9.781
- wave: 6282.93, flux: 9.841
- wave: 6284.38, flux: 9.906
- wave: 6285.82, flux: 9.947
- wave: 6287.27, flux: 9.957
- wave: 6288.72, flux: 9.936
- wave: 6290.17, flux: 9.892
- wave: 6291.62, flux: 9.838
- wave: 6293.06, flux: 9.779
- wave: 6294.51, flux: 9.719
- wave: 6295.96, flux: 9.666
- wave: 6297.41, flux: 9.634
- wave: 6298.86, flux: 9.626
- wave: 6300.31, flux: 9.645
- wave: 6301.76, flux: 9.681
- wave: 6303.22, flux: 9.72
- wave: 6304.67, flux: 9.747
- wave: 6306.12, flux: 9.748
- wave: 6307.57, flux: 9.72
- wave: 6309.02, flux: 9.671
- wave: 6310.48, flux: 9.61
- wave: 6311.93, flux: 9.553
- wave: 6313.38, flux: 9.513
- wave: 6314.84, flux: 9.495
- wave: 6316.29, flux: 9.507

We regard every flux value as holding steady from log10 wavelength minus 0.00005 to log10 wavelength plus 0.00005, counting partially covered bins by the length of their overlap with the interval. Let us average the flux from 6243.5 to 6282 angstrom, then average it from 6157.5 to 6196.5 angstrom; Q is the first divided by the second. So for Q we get 1.01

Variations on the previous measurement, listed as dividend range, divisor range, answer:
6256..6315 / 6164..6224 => 1.02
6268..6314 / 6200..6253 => 1.06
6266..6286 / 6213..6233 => 1.06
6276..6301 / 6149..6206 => 1.04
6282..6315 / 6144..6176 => 1.05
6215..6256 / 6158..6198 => 0.97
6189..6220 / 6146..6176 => 1.05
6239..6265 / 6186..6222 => 0.93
